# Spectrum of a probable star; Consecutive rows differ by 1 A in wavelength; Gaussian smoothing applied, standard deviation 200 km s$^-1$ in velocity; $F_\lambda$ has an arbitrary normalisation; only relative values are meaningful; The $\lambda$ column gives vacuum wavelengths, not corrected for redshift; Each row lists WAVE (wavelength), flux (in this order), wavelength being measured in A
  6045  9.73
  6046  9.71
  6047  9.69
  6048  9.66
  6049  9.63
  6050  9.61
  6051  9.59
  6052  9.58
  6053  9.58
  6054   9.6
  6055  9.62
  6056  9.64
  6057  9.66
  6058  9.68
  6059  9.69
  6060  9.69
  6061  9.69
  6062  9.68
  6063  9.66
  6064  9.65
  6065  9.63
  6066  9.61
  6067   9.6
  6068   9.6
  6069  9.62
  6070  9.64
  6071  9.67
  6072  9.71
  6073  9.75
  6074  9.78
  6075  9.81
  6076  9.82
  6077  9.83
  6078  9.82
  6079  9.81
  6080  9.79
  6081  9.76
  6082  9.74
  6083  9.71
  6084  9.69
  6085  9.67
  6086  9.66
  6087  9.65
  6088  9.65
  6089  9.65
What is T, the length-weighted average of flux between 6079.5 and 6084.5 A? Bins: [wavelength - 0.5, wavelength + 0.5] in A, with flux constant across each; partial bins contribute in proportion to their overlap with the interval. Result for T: 9.74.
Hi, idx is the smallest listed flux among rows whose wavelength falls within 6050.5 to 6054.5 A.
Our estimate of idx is 9.58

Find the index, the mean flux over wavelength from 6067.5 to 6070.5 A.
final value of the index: 9.62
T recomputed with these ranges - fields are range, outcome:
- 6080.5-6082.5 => 9.75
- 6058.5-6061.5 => 9.69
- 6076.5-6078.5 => 9.82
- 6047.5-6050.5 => 9.63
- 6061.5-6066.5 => 9.65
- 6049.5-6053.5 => 9.59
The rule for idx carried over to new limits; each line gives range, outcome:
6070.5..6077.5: 9.67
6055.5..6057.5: 9.64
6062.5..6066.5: 9.61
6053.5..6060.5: 9.6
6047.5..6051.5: 9.59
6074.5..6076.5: 9.81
